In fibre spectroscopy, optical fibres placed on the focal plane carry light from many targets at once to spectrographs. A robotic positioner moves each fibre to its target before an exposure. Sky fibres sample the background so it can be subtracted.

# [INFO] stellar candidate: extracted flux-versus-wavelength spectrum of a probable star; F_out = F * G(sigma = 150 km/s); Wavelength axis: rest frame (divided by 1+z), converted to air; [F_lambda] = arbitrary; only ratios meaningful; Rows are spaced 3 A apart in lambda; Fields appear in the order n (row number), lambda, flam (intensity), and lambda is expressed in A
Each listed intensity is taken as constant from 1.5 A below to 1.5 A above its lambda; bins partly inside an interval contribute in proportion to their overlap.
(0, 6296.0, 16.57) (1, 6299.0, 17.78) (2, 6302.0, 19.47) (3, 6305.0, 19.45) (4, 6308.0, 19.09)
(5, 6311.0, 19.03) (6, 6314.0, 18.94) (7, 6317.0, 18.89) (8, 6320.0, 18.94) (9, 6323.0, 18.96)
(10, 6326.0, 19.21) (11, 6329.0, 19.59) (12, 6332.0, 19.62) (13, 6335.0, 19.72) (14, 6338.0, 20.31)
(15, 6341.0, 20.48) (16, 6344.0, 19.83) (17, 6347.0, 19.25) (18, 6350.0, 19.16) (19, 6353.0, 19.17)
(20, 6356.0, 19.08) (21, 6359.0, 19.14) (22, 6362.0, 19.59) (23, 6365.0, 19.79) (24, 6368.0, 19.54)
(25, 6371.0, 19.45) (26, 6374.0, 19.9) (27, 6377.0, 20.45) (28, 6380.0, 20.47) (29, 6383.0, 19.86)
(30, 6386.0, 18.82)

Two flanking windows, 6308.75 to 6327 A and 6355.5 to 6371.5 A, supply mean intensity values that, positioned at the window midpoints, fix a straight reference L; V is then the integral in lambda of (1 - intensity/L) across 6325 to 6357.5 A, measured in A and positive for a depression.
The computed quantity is -0.6 A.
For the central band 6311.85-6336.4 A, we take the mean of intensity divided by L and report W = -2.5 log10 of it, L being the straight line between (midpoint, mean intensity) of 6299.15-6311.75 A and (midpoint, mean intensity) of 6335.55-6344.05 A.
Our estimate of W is 0.03 mag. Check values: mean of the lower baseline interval 19.1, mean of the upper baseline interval 20.2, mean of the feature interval 19.2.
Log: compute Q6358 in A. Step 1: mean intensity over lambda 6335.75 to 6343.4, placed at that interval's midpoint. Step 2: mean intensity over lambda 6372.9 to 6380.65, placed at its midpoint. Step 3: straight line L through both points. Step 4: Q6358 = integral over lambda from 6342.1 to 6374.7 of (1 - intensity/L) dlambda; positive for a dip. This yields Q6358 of 1.3 A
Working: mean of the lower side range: 20.3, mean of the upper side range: 20.3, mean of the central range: 19.4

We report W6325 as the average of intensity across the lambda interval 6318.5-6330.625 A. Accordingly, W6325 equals 19.2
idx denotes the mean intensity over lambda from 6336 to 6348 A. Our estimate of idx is 20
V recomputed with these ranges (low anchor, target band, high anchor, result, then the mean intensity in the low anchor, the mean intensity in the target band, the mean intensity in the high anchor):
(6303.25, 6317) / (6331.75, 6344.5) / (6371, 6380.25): -0.3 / 19.1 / 20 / 20.1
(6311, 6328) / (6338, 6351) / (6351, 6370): -0.4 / 19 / 19.8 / 19.4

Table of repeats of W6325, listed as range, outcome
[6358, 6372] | 19.5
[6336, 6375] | 19.6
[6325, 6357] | 19.6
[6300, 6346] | 19.4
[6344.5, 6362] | 19.2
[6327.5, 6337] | 19.7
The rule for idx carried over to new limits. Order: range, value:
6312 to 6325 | 18.9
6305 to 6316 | 19.1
